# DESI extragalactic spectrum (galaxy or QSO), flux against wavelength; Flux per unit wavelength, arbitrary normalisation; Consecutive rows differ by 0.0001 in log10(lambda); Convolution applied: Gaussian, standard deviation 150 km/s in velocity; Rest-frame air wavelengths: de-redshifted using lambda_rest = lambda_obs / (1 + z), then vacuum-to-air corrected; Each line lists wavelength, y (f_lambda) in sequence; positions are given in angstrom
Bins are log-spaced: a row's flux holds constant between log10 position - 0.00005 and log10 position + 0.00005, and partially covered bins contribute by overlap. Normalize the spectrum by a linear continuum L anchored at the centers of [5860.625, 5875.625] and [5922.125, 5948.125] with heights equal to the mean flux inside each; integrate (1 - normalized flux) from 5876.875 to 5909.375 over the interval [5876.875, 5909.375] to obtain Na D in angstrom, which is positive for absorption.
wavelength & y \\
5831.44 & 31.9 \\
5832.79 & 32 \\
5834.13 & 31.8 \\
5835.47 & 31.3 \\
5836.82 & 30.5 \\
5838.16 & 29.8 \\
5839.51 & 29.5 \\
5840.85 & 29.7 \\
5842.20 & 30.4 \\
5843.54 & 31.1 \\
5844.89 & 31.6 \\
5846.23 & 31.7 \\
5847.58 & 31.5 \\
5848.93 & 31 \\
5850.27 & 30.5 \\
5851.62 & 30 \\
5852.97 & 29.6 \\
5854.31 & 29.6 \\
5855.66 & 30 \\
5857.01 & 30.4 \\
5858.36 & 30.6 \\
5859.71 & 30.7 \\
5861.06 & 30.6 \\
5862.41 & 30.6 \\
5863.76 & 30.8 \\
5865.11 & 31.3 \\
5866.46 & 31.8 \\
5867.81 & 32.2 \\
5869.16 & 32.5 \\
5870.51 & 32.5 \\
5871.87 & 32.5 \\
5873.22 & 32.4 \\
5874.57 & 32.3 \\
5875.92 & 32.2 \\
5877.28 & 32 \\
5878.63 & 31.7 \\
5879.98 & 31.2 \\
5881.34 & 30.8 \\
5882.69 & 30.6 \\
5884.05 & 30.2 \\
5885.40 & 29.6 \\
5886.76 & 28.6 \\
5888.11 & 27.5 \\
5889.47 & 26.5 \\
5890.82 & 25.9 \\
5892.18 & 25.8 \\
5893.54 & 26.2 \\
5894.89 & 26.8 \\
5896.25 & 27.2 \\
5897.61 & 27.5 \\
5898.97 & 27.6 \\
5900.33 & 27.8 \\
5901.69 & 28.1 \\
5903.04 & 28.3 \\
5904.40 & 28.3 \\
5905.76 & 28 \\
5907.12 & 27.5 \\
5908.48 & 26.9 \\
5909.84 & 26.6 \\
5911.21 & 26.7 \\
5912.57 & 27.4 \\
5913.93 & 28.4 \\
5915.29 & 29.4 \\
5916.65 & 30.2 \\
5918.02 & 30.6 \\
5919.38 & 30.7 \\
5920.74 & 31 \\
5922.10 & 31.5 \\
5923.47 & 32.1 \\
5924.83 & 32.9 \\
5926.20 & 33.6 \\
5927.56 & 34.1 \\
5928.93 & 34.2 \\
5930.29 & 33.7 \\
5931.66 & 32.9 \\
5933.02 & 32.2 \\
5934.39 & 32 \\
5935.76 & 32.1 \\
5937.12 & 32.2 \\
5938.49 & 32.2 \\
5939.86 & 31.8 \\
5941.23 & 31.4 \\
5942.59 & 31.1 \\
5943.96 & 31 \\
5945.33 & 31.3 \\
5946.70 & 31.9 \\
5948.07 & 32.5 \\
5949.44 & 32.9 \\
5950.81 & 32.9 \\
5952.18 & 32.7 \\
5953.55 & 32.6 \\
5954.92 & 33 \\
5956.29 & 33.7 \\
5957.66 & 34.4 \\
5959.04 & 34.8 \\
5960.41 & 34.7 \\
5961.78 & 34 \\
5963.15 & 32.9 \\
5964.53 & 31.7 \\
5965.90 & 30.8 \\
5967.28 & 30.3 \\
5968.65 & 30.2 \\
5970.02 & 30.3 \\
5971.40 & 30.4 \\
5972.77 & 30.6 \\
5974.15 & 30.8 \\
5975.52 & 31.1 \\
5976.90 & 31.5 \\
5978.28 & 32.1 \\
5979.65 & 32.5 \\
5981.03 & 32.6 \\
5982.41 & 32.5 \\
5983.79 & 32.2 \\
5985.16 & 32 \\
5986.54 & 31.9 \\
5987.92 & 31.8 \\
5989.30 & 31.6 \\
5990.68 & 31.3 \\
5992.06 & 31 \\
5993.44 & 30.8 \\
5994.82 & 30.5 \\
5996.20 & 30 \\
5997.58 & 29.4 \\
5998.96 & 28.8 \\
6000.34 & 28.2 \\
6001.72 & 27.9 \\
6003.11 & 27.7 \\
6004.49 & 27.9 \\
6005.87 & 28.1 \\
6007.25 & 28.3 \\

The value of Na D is 3.75 angstrom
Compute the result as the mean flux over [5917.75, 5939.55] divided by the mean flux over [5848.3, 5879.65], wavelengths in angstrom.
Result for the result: 1.0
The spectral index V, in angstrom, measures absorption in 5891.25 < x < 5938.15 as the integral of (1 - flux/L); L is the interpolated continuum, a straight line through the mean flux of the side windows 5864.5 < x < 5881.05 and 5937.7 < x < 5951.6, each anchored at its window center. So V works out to 3.3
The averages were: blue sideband 32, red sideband 31.9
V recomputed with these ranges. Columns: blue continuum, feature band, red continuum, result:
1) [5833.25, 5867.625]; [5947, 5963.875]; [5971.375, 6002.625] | -1.38 angstrom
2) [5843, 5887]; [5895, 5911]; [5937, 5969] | 2.06 angstrom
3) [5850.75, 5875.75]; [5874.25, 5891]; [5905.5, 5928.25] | 0.38 angstrom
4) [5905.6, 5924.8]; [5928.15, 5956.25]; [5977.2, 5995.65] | -2.04 angstrom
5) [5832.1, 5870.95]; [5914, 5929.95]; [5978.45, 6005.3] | -0.53 angstrom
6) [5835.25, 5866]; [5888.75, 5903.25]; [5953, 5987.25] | 1.92 angstrom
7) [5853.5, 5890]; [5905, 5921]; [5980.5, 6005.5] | 1.11 angstrom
